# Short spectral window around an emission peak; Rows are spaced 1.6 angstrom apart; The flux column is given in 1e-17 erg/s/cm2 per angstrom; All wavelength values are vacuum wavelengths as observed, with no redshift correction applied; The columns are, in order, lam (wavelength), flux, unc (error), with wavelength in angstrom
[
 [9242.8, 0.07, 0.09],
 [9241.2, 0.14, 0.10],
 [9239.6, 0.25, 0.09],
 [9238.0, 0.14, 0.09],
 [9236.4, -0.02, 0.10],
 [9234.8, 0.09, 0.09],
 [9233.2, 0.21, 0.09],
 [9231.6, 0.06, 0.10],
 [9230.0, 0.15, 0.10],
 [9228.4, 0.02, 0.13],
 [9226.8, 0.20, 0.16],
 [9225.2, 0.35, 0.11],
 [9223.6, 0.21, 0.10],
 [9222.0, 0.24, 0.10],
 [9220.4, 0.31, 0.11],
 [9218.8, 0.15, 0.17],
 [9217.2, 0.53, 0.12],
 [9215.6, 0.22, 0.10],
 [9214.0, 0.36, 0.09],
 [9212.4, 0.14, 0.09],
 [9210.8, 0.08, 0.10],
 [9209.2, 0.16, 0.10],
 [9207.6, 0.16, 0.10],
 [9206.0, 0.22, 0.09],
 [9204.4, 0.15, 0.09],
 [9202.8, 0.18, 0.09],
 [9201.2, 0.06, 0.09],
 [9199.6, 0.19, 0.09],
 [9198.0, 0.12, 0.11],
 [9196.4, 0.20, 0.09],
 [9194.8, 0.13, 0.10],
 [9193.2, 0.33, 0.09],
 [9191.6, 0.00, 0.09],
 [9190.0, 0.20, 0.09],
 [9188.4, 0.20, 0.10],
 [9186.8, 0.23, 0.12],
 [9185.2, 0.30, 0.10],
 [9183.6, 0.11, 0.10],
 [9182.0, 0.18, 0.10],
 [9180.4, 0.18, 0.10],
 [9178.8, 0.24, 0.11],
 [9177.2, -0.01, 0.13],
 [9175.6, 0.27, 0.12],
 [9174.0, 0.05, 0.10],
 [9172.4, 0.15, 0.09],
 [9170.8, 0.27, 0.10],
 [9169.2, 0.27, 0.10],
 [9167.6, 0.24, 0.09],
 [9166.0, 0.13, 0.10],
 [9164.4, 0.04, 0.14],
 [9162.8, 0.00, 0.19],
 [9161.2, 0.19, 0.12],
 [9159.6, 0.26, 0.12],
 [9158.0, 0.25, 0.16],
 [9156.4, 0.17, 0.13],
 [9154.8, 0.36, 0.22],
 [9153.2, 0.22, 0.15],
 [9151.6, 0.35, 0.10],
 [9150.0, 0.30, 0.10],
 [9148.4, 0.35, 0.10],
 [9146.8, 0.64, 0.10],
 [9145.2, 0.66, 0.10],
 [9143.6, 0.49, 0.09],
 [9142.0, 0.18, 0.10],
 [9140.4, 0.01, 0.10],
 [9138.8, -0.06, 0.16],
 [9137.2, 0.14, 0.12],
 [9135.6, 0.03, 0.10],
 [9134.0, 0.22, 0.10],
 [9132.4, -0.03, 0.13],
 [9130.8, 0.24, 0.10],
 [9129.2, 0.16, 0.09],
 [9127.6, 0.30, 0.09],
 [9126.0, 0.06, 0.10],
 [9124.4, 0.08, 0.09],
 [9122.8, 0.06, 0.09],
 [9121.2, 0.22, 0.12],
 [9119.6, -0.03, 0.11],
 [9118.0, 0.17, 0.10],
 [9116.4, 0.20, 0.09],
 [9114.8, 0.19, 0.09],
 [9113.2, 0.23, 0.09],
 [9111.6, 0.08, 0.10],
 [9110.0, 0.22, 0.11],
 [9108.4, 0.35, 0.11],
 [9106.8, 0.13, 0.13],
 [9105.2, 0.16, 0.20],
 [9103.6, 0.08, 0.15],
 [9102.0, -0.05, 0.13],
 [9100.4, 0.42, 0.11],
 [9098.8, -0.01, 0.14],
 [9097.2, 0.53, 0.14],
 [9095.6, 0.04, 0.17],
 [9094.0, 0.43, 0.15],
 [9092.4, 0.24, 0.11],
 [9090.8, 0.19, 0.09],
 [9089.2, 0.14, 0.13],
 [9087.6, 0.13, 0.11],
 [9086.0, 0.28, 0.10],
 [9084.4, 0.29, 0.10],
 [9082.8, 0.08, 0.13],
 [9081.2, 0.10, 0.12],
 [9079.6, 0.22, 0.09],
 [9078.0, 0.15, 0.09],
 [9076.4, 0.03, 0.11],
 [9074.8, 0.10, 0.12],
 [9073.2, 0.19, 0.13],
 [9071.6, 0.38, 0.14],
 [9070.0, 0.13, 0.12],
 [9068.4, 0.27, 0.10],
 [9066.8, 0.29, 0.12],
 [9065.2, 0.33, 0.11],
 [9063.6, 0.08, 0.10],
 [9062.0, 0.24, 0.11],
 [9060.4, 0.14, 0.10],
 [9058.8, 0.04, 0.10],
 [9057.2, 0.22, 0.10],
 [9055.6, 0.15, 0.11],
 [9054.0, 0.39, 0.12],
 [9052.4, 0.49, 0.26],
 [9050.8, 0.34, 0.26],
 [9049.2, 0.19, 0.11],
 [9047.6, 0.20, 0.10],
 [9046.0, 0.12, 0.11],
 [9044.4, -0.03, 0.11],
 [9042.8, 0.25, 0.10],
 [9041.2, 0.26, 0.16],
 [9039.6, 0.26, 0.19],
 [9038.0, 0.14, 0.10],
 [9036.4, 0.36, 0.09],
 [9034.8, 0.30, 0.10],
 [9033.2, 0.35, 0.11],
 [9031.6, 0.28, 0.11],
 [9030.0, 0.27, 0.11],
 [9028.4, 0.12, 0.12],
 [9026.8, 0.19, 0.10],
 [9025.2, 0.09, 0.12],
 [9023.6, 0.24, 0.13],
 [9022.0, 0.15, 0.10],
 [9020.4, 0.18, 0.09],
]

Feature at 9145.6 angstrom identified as H-gamma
